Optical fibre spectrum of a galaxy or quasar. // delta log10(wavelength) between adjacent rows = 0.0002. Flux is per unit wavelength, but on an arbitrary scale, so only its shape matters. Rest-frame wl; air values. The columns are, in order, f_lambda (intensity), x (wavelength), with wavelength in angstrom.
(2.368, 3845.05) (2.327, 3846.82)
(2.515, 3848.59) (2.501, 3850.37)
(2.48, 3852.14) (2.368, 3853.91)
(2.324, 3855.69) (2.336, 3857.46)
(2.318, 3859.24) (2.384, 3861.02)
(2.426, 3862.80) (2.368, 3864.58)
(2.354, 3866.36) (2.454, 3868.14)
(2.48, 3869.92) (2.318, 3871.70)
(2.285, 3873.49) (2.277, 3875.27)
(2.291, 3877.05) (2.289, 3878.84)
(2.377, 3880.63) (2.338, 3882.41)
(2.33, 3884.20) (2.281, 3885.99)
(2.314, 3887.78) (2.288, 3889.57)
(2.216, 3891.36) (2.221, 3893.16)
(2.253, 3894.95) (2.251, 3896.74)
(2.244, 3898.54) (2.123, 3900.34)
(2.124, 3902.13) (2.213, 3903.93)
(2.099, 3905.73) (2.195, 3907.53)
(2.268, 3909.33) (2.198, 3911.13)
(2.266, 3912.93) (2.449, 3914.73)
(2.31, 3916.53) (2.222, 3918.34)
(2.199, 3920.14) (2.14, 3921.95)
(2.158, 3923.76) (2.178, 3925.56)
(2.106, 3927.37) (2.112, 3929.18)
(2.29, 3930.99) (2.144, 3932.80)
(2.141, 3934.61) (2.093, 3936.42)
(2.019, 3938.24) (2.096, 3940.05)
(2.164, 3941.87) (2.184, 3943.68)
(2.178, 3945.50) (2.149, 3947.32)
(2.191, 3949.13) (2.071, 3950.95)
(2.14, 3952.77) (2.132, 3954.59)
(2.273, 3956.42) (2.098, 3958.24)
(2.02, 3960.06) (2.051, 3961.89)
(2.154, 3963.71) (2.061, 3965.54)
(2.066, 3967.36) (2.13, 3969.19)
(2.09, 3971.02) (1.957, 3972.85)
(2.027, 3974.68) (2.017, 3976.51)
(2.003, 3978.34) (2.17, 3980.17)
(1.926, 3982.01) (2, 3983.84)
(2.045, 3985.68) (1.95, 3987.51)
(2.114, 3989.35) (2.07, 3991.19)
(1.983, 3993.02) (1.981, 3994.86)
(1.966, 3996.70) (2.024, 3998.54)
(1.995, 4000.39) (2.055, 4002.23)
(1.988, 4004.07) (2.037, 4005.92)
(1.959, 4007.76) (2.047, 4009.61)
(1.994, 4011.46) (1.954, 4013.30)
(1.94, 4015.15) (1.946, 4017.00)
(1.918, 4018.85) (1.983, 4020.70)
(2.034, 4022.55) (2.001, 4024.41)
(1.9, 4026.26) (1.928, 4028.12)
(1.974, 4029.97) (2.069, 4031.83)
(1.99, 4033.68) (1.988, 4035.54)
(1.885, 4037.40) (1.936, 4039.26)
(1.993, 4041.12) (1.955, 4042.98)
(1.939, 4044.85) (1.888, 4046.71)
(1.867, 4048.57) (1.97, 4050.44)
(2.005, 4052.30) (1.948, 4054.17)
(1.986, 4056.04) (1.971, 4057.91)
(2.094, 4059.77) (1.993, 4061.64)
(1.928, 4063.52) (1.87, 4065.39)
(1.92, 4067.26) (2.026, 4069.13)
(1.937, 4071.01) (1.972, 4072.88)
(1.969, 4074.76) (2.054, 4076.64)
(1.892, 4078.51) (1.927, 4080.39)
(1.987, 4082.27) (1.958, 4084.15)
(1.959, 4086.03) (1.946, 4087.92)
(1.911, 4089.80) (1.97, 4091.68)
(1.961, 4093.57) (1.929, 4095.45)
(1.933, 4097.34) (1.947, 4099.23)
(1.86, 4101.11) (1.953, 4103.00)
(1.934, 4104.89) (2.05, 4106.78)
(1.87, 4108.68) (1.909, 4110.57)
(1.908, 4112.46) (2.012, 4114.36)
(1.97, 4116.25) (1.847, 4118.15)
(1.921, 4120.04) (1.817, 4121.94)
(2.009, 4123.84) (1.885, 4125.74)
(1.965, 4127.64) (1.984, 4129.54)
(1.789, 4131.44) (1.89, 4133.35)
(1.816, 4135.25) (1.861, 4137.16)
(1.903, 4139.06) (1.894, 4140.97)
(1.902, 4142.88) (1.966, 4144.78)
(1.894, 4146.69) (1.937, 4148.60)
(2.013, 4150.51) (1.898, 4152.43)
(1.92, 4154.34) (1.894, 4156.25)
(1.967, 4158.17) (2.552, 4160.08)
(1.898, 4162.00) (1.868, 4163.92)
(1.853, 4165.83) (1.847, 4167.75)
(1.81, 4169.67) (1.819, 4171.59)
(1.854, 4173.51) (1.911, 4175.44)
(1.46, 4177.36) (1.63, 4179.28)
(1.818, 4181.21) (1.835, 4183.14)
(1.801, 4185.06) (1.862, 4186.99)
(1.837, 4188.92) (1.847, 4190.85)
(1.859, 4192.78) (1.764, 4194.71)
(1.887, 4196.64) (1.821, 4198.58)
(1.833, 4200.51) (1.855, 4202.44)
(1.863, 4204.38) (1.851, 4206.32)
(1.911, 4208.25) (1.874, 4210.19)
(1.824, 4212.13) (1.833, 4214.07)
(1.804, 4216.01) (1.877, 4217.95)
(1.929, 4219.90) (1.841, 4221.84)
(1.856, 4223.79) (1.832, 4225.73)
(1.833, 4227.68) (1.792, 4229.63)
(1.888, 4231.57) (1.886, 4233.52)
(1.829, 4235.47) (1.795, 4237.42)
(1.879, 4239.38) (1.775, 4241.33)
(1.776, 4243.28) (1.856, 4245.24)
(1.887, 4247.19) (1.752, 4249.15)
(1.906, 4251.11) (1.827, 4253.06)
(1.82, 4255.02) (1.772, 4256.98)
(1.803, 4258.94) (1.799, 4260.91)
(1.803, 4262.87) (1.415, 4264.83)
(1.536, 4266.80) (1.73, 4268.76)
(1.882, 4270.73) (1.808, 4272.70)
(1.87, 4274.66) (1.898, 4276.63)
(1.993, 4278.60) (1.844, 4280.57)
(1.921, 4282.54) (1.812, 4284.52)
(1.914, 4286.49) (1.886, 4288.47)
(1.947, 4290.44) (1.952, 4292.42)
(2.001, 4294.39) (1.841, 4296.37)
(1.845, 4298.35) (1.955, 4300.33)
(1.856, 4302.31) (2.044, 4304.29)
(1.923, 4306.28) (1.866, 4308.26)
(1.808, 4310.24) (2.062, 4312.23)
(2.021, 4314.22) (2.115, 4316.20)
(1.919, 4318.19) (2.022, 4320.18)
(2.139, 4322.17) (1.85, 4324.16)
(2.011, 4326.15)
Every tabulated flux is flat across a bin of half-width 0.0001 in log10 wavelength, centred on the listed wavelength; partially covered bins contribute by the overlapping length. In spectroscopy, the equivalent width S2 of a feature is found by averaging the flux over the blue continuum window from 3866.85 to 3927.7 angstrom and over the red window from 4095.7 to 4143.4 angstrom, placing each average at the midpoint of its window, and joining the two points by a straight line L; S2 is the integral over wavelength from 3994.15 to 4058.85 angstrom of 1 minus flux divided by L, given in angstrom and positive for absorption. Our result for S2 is 2.7 angstrom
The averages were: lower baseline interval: 2.26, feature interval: 1.97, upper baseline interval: 1.91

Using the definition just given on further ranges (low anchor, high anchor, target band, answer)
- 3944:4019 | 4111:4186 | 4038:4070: 0.37 angstrom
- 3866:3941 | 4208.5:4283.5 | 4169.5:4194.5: 1.39 angstrom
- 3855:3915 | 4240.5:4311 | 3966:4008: 2.87 angstrom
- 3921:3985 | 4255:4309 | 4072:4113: 1.05 angstrom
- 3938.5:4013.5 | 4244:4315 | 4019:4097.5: 1.78 angstrom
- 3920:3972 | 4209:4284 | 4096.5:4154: 0.85 angstrom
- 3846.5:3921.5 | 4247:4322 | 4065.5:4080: 0.98 angstrom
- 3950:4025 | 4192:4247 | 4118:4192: 0.50 angstrom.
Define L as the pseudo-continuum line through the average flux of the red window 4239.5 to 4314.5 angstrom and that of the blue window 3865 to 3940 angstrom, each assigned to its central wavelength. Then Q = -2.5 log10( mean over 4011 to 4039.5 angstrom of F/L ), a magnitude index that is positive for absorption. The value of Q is 0.08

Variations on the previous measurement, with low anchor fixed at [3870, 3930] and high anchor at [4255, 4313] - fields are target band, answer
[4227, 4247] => 0.04 mag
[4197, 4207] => 0.05 mag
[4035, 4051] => 0.09 mag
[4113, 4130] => 0.05 mag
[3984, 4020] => 0.07 mag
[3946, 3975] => 0.04 mag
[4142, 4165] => 0.01 mag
